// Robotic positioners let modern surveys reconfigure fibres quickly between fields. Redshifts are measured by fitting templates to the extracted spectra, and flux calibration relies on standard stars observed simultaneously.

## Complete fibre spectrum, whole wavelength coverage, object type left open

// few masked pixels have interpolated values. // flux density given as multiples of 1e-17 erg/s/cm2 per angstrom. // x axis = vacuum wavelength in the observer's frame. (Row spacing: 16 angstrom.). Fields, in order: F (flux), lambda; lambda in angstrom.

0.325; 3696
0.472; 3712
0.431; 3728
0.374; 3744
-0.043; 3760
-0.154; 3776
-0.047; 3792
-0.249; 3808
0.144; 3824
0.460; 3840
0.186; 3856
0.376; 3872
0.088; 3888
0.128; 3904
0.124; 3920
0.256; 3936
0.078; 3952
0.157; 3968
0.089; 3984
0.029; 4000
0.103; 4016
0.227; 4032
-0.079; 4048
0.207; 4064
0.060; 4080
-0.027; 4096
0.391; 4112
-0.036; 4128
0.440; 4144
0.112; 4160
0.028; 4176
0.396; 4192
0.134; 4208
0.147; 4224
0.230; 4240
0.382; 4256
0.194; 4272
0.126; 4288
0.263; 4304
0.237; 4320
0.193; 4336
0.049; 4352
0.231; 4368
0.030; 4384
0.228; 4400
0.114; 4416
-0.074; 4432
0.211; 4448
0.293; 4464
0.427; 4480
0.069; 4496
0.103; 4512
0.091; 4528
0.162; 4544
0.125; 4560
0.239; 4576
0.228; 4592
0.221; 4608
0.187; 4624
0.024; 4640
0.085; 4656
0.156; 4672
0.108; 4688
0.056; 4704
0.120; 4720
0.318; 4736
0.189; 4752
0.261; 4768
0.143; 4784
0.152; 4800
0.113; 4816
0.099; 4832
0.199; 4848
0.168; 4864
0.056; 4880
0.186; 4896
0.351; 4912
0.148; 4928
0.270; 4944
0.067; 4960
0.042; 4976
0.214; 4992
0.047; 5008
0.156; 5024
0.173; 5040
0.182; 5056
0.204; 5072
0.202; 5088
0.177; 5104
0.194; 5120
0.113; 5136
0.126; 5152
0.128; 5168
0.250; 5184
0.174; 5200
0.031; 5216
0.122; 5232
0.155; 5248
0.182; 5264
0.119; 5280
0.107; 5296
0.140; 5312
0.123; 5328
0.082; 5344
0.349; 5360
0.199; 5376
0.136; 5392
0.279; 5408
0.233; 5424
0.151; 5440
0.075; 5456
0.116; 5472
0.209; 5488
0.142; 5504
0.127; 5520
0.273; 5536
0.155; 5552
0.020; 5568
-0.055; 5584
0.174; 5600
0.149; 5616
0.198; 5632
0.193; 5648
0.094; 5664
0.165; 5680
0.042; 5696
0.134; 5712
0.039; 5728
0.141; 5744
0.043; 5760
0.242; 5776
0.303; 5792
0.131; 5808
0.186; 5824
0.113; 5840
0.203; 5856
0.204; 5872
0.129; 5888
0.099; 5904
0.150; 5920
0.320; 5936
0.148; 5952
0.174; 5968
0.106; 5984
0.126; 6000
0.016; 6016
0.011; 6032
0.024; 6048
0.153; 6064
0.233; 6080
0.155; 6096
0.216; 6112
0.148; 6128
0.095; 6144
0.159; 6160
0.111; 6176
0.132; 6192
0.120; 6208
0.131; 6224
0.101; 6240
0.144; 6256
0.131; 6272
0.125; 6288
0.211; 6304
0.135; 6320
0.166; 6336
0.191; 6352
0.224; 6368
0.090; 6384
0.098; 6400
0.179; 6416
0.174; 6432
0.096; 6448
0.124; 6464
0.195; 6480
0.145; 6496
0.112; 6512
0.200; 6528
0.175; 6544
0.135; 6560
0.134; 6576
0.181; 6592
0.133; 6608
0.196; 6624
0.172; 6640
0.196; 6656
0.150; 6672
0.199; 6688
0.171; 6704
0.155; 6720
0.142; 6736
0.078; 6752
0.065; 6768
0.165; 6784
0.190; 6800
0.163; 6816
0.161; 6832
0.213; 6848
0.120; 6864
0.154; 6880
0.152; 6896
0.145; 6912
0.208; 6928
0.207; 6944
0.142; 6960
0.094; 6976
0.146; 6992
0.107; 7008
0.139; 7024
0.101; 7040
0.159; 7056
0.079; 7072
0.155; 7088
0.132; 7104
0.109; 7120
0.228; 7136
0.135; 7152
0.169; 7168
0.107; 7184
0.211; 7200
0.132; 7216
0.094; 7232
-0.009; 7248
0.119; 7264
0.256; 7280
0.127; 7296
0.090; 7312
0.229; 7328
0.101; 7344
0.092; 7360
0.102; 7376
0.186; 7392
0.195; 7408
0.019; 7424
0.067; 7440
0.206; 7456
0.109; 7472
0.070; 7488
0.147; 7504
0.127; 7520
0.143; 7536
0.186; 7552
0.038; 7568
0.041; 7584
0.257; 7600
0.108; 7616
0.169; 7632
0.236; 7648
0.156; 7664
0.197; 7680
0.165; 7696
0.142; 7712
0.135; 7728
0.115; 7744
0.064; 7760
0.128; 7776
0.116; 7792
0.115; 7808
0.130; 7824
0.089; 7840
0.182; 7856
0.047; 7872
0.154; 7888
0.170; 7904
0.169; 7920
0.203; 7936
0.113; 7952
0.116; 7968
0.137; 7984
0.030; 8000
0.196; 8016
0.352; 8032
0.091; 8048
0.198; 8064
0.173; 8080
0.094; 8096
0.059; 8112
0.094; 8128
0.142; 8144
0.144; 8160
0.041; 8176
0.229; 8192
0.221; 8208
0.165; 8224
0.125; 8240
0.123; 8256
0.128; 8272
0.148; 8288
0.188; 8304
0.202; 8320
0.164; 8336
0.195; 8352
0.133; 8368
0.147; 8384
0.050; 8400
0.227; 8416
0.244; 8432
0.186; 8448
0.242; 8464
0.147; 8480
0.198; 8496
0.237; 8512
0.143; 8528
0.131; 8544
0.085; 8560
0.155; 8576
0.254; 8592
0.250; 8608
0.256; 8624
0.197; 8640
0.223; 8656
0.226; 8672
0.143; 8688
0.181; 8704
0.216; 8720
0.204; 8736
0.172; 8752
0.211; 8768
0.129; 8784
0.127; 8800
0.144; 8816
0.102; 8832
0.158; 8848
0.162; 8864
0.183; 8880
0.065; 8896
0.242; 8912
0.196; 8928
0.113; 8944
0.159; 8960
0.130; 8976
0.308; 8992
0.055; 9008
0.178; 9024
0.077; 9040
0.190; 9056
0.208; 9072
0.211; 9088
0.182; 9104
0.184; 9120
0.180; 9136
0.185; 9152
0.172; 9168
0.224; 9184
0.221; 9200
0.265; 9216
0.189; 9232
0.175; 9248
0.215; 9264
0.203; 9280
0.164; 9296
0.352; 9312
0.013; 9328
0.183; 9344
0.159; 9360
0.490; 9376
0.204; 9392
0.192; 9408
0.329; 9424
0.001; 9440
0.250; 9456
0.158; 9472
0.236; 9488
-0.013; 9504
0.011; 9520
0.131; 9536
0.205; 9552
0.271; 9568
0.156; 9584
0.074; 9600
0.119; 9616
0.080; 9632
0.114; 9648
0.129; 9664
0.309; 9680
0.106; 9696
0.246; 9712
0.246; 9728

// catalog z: 1.15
